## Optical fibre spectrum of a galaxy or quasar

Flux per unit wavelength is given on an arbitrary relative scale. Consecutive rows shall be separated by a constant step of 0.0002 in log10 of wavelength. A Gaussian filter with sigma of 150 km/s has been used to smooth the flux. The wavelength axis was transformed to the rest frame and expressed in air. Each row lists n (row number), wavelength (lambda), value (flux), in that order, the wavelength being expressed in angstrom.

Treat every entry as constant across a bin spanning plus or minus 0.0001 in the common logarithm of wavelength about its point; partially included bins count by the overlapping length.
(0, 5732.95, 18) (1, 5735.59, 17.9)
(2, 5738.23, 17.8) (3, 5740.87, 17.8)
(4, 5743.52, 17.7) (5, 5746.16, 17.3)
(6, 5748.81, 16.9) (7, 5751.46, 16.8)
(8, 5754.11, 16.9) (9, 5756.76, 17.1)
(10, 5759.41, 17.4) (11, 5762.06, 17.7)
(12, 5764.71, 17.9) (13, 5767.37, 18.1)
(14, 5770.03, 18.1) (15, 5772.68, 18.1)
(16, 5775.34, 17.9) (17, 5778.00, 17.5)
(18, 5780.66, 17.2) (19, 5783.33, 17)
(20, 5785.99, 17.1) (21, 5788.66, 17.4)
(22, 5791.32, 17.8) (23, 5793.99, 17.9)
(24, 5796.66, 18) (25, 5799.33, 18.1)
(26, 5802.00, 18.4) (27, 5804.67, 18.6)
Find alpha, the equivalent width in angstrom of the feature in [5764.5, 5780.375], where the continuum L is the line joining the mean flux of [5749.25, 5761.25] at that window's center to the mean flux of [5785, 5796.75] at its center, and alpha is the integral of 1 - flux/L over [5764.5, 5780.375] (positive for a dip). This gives -0.5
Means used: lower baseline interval 17.1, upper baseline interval 17.6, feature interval 17.9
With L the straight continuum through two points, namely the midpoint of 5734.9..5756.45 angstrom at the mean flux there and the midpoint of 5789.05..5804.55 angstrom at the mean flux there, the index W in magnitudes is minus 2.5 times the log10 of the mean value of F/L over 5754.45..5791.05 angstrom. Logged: 0.01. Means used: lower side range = 17.4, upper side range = 18.1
